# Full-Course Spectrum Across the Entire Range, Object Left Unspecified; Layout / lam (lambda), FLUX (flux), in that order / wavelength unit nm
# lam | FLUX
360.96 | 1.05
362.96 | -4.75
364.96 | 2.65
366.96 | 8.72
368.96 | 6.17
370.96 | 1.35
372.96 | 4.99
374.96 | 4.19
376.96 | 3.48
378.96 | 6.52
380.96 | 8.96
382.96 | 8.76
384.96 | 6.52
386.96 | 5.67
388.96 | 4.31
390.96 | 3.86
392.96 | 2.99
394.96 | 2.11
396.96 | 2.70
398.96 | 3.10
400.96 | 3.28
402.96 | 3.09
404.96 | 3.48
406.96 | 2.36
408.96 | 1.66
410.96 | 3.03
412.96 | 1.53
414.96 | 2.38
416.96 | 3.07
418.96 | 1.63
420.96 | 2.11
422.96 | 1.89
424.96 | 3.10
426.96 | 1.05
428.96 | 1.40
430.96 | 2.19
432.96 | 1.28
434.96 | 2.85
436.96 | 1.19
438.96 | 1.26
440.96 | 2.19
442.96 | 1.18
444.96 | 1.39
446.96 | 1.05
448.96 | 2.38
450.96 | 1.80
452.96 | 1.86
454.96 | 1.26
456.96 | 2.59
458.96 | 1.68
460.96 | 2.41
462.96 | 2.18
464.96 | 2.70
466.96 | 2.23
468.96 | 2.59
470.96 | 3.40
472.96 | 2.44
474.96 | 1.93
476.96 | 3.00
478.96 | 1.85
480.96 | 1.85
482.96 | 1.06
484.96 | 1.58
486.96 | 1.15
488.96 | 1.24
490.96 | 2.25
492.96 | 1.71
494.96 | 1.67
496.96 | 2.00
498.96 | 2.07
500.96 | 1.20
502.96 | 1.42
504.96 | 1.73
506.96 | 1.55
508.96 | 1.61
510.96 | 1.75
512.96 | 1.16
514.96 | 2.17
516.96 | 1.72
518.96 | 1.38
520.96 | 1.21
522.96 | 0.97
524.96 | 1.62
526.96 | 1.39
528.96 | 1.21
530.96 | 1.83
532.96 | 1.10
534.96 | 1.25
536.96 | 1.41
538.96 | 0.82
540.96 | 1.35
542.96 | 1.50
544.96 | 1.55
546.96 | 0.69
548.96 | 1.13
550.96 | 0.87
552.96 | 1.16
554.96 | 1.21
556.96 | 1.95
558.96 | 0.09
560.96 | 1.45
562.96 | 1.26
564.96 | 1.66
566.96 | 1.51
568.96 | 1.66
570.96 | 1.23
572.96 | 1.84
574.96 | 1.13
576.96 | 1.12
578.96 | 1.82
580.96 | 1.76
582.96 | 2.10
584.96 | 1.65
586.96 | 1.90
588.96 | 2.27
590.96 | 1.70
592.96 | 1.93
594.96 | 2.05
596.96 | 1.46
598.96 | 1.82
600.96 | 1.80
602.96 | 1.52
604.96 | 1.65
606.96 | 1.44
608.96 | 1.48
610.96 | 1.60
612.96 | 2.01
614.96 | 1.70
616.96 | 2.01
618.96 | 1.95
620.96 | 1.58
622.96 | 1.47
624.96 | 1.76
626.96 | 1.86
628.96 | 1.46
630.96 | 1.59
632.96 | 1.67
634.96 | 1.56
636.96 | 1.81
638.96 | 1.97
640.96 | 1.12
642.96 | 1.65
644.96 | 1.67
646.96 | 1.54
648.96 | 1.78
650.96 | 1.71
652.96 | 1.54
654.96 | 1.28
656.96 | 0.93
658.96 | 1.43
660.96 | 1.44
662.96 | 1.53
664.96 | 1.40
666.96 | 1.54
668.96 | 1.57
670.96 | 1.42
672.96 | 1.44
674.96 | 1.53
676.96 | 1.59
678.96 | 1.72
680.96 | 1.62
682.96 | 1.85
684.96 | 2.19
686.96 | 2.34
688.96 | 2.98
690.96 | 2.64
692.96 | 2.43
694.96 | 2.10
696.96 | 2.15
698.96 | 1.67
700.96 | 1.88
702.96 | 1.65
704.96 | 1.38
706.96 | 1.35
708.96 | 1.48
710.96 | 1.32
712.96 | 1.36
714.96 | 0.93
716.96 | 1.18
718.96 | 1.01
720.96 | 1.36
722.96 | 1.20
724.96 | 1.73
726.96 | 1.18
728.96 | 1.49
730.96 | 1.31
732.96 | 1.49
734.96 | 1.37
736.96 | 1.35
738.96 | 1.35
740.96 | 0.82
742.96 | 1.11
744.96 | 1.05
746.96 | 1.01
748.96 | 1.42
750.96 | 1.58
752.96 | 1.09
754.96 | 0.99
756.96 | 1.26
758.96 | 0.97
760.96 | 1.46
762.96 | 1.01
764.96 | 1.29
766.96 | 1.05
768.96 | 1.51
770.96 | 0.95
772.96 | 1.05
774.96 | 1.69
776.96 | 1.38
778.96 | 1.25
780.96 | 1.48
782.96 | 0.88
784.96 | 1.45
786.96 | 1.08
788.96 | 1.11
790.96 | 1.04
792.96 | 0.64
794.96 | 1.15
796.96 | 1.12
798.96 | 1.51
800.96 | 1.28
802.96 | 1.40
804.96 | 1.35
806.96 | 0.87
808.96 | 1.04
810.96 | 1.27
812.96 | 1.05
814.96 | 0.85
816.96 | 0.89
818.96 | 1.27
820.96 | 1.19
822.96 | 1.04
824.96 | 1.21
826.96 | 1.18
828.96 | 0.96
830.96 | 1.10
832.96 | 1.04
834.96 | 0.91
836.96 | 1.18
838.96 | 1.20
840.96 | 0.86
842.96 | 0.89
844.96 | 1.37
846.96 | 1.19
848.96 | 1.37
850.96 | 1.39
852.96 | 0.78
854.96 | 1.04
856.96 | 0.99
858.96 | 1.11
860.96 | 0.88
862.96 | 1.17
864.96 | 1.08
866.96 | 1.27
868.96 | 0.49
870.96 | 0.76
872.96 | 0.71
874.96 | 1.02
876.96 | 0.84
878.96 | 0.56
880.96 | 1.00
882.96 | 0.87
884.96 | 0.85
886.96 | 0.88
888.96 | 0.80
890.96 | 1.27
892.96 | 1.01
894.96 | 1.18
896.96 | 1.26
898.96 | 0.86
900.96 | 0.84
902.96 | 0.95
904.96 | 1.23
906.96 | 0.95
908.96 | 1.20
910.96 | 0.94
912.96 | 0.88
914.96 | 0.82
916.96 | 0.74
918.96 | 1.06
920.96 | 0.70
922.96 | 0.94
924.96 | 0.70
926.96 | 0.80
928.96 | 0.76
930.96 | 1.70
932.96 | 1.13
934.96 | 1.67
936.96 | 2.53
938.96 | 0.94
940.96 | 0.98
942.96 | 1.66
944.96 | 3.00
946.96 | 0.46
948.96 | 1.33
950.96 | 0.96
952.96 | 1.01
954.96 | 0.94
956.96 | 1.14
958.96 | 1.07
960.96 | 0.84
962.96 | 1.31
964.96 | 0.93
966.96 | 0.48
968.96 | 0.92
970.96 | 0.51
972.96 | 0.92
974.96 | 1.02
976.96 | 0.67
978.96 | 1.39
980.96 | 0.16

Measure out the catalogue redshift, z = 1.465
